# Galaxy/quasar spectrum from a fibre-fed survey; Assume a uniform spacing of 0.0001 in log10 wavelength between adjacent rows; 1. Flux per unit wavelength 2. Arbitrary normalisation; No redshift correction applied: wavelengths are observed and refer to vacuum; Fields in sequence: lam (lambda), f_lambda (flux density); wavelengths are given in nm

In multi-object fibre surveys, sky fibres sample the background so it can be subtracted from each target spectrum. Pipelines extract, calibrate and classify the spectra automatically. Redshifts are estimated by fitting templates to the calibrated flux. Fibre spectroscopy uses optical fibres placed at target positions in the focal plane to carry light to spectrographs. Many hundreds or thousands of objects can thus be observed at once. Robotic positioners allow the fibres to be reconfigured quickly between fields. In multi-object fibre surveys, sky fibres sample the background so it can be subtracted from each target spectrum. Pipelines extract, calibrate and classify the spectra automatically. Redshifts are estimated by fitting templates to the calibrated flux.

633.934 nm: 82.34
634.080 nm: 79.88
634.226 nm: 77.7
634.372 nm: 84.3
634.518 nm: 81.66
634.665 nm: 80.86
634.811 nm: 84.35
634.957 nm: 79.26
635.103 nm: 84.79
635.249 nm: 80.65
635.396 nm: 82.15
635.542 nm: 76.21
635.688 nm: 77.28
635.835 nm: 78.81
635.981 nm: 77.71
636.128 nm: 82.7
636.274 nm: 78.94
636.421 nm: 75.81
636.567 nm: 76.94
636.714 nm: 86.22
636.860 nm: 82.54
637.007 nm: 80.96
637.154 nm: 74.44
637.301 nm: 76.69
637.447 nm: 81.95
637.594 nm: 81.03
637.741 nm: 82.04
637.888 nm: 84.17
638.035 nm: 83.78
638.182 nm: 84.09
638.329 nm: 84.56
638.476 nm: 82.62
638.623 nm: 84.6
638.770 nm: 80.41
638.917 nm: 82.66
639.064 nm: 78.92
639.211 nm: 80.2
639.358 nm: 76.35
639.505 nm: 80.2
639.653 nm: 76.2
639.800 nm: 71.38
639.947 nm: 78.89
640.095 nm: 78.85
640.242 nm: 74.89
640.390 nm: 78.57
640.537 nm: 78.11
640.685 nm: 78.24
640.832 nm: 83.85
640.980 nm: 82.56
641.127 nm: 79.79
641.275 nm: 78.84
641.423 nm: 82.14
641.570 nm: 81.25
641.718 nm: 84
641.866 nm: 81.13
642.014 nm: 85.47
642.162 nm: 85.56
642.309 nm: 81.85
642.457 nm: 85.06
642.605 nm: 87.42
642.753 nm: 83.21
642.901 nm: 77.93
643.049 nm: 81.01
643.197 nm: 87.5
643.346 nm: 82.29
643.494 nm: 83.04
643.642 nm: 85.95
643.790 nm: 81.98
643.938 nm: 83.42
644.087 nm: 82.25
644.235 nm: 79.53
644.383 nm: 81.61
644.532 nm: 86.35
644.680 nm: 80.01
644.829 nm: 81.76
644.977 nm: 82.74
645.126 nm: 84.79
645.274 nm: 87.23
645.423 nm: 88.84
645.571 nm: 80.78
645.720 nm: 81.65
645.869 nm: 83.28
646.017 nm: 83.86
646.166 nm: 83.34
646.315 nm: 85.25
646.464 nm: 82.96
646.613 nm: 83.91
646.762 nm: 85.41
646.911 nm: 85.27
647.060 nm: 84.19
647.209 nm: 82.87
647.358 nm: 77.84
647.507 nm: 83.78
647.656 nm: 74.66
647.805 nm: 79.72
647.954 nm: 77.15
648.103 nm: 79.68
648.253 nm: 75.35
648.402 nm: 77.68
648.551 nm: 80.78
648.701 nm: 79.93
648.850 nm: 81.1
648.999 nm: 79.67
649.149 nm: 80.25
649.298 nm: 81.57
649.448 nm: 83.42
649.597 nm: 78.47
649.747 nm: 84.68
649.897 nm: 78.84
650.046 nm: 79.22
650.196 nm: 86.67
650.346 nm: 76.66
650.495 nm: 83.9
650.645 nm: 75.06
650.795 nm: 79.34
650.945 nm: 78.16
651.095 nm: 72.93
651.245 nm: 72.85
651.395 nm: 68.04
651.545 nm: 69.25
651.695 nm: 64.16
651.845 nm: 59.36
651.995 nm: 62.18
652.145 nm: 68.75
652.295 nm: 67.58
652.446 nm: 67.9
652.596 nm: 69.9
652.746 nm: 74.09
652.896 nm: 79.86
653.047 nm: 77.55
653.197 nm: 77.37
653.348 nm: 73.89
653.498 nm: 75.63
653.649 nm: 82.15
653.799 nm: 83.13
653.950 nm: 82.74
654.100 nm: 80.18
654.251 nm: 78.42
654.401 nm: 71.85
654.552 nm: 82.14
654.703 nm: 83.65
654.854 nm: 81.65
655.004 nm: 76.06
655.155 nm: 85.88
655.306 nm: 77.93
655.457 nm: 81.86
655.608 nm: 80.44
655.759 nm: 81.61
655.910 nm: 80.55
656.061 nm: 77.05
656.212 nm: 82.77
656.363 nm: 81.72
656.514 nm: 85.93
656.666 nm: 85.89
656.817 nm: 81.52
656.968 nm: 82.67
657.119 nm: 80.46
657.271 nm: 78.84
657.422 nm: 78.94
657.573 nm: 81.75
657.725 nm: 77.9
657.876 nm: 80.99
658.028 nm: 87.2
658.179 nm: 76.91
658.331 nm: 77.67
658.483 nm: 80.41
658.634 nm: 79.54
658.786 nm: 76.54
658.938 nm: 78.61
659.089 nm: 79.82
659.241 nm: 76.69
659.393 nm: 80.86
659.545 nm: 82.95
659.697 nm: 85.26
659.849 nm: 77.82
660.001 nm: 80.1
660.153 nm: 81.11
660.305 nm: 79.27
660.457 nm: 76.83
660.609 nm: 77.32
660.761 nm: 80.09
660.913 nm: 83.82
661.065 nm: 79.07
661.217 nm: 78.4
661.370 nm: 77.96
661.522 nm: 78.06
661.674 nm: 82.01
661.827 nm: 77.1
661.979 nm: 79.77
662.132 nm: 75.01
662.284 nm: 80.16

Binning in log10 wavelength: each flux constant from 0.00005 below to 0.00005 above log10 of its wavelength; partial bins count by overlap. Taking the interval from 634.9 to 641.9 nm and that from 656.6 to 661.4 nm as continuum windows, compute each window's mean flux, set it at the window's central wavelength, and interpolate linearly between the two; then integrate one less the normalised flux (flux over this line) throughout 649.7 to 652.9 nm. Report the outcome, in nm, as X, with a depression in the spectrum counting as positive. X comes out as 0.27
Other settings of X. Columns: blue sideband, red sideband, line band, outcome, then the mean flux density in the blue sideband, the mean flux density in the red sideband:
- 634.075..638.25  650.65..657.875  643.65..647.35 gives -0.215 nm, 80.6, 77.2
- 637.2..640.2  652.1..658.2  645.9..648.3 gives -0.057 nm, 80.4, 79.2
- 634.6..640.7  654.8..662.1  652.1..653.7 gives 0.123 nm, 80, 80.2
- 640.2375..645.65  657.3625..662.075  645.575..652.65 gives 0.316 nm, 82.6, 79.7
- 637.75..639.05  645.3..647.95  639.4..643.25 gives 0.098 nm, 83.1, 82.7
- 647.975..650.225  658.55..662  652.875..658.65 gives -0.037 nm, 80.3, 79.5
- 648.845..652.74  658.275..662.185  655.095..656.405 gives -0.065 nm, 74.9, 79.3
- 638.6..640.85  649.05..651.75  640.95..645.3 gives -0.255 nm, 78.7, 77.5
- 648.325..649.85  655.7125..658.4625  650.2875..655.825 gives 0.351 nm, 80.7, 81.1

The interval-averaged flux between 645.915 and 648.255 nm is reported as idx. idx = 81.8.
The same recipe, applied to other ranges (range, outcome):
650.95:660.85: 77.9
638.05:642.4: 80.6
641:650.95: 82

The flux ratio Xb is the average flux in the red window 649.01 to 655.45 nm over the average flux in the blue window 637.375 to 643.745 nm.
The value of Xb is 0.9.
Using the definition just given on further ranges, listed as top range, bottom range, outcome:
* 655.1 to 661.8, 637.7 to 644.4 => 0.99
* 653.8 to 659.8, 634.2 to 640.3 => 1.00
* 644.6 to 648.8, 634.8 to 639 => 1.01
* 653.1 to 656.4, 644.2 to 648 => 0.97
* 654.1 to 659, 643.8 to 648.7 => 0.98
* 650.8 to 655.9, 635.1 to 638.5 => 0.94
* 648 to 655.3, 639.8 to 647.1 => 0.93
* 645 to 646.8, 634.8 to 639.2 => 1.04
